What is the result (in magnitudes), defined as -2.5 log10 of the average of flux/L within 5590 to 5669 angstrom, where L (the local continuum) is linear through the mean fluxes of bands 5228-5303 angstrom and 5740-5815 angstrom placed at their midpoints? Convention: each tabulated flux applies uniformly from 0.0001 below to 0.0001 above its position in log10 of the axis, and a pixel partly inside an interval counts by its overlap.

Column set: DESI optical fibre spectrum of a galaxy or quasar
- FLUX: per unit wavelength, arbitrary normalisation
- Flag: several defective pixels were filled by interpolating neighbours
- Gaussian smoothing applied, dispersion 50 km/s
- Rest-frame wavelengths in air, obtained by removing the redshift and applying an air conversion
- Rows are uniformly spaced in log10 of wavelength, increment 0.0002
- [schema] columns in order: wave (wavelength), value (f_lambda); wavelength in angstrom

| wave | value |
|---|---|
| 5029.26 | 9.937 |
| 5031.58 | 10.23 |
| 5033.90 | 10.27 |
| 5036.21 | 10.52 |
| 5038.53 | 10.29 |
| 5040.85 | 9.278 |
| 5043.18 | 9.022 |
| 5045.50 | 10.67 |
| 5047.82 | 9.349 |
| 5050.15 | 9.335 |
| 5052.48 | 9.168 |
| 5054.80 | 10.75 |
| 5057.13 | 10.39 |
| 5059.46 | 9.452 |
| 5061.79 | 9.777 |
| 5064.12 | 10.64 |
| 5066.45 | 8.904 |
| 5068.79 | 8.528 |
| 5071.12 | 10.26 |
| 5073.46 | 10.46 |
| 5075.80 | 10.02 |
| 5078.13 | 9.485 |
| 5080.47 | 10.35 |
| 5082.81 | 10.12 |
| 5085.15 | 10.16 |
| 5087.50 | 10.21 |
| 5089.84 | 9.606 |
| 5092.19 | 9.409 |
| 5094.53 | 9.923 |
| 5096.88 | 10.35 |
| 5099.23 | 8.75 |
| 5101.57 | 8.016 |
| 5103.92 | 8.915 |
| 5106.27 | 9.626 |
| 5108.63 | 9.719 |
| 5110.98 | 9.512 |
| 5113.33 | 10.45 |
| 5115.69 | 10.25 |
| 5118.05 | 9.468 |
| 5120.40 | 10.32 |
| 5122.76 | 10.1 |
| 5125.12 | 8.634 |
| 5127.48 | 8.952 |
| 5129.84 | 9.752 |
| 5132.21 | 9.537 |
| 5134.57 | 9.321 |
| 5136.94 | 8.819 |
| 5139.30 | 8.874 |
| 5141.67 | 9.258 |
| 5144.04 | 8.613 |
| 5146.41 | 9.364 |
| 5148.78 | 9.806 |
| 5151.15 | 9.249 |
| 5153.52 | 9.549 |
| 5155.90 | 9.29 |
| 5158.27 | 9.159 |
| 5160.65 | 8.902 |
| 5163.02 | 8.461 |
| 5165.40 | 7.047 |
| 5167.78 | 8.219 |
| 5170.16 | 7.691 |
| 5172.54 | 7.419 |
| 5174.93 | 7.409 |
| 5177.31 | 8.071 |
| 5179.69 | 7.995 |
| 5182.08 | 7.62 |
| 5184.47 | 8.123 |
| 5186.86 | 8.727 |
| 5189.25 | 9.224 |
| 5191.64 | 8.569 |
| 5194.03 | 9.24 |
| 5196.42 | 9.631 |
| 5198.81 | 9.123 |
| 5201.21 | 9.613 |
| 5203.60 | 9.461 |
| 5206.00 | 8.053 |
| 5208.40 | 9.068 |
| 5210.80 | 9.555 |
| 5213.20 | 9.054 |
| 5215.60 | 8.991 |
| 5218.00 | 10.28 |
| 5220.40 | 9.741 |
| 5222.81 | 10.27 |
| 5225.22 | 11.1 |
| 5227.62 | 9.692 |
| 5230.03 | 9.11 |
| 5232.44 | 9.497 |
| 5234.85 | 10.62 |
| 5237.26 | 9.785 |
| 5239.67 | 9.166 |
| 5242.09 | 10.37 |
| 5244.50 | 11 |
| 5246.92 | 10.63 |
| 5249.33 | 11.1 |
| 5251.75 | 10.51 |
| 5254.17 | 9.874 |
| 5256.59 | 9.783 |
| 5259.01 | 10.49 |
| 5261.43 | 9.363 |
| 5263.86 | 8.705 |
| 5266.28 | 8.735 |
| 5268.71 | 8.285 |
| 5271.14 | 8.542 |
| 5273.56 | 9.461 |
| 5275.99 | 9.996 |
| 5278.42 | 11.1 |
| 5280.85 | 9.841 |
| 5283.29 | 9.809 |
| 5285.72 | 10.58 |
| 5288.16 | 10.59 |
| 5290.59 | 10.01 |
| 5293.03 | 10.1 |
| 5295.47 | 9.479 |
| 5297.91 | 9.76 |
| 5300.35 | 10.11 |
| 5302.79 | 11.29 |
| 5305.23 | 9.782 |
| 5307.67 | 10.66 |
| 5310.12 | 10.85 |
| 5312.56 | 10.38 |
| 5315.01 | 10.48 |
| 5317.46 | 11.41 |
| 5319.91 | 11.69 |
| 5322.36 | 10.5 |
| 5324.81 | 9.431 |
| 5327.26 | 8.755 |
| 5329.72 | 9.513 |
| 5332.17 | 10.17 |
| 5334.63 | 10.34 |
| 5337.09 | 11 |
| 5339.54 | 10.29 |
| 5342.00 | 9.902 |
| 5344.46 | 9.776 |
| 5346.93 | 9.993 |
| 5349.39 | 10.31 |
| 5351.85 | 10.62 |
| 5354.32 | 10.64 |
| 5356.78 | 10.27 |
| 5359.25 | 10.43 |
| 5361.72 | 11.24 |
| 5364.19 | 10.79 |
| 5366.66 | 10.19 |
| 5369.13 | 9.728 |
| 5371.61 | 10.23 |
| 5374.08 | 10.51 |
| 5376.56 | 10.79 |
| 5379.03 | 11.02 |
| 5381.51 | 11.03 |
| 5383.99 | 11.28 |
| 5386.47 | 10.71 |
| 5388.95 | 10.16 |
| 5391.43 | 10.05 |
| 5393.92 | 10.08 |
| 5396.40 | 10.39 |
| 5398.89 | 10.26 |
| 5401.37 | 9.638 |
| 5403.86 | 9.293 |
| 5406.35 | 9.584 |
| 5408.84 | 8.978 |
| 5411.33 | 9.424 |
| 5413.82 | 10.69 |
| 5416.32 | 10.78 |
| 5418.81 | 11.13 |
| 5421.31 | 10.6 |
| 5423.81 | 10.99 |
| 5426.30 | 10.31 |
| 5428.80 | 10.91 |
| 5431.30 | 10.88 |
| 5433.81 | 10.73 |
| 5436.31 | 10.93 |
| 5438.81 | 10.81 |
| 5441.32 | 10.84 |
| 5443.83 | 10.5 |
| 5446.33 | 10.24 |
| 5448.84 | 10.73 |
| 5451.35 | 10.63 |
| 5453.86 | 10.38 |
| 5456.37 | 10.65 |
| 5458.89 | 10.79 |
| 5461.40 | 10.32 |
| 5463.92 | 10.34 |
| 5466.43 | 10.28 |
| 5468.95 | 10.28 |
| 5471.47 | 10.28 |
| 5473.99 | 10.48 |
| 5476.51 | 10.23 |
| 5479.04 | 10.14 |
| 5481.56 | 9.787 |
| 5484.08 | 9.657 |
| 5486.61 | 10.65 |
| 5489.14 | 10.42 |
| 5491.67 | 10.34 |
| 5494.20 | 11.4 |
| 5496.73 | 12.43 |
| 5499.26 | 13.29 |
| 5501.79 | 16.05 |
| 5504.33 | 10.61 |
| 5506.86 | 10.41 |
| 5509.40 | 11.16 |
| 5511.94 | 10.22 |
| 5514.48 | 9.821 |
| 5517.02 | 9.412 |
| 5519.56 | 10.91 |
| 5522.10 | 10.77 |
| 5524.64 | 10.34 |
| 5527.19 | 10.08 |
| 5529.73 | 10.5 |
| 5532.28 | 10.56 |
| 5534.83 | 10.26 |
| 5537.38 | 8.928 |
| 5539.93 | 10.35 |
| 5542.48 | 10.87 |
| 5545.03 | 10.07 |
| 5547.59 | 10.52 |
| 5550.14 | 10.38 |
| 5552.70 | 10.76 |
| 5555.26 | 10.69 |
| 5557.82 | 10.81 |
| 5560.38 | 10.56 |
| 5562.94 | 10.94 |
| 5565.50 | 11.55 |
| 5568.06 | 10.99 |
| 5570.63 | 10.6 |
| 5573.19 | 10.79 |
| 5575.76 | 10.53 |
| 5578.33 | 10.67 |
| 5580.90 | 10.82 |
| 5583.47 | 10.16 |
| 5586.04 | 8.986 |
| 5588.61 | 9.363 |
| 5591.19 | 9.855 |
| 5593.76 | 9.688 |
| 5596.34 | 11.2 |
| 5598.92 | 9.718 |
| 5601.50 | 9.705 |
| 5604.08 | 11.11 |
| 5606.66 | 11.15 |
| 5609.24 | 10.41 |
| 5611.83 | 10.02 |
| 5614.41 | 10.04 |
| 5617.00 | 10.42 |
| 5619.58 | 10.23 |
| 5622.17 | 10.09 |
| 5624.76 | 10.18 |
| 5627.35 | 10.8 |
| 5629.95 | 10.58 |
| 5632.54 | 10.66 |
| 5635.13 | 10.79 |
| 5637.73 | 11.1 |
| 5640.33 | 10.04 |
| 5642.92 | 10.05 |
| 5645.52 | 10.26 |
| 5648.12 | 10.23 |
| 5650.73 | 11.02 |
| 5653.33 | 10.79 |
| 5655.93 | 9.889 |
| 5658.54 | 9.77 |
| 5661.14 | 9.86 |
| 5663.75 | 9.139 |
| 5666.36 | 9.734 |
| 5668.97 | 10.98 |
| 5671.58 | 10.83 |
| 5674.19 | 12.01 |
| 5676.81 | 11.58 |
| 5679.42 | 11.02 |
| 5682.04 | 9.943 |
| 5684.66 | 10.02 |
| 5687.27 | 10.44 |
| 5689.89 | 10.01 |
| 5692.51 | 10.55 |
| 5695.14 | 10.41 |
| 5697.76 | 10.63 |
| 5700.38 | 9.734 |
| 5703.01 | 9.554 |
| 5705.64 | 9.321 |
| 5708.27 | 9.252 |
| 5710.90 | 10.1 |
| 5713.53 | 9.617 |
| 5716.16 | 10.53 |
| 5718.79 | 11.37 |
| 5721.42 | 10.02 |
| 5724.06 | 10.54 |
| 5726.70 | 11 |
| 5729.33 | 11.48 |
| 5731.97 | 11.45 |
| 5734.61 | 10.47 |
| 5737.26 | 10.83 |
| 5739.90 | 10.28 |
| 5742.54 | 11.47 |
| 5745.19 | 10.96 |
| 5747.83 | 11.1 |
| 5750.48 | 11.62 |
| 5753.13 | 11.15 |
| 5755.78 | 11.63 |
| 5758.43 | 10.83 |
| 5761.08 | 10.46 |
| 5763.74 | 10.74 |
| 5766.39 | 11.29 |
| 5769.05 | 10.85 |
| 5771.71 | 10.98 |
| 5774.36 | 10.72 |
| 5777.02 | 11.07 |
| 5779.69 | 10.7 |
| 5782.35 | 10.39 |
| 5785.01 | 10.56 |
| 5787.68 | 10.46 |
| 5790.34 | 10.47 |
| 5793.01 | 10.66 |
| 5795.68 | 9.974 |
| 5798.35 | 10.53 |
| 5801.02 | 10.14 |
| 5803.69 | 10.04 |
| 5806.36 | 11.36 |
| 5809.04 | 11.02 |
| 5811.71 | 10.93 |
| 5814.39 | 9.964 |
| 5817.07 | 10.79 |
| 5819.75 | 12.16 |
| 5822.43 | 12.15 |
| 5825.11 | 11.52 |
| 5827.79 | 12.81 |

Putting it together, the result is 0.02 mag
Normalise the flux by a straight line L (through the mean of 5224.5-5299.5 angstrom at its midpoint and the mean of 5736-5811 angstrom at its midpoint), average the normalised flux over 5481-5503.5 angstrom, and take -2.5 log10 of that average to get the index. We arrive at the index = -0.13 mag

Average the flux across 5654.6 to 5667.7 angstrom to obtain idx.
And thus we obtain 9.69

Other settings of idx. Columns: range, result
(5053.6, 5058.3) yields 10.6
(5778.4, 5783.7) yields 10.6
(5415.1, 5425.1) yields 10.9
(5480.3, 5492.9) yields 10.2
